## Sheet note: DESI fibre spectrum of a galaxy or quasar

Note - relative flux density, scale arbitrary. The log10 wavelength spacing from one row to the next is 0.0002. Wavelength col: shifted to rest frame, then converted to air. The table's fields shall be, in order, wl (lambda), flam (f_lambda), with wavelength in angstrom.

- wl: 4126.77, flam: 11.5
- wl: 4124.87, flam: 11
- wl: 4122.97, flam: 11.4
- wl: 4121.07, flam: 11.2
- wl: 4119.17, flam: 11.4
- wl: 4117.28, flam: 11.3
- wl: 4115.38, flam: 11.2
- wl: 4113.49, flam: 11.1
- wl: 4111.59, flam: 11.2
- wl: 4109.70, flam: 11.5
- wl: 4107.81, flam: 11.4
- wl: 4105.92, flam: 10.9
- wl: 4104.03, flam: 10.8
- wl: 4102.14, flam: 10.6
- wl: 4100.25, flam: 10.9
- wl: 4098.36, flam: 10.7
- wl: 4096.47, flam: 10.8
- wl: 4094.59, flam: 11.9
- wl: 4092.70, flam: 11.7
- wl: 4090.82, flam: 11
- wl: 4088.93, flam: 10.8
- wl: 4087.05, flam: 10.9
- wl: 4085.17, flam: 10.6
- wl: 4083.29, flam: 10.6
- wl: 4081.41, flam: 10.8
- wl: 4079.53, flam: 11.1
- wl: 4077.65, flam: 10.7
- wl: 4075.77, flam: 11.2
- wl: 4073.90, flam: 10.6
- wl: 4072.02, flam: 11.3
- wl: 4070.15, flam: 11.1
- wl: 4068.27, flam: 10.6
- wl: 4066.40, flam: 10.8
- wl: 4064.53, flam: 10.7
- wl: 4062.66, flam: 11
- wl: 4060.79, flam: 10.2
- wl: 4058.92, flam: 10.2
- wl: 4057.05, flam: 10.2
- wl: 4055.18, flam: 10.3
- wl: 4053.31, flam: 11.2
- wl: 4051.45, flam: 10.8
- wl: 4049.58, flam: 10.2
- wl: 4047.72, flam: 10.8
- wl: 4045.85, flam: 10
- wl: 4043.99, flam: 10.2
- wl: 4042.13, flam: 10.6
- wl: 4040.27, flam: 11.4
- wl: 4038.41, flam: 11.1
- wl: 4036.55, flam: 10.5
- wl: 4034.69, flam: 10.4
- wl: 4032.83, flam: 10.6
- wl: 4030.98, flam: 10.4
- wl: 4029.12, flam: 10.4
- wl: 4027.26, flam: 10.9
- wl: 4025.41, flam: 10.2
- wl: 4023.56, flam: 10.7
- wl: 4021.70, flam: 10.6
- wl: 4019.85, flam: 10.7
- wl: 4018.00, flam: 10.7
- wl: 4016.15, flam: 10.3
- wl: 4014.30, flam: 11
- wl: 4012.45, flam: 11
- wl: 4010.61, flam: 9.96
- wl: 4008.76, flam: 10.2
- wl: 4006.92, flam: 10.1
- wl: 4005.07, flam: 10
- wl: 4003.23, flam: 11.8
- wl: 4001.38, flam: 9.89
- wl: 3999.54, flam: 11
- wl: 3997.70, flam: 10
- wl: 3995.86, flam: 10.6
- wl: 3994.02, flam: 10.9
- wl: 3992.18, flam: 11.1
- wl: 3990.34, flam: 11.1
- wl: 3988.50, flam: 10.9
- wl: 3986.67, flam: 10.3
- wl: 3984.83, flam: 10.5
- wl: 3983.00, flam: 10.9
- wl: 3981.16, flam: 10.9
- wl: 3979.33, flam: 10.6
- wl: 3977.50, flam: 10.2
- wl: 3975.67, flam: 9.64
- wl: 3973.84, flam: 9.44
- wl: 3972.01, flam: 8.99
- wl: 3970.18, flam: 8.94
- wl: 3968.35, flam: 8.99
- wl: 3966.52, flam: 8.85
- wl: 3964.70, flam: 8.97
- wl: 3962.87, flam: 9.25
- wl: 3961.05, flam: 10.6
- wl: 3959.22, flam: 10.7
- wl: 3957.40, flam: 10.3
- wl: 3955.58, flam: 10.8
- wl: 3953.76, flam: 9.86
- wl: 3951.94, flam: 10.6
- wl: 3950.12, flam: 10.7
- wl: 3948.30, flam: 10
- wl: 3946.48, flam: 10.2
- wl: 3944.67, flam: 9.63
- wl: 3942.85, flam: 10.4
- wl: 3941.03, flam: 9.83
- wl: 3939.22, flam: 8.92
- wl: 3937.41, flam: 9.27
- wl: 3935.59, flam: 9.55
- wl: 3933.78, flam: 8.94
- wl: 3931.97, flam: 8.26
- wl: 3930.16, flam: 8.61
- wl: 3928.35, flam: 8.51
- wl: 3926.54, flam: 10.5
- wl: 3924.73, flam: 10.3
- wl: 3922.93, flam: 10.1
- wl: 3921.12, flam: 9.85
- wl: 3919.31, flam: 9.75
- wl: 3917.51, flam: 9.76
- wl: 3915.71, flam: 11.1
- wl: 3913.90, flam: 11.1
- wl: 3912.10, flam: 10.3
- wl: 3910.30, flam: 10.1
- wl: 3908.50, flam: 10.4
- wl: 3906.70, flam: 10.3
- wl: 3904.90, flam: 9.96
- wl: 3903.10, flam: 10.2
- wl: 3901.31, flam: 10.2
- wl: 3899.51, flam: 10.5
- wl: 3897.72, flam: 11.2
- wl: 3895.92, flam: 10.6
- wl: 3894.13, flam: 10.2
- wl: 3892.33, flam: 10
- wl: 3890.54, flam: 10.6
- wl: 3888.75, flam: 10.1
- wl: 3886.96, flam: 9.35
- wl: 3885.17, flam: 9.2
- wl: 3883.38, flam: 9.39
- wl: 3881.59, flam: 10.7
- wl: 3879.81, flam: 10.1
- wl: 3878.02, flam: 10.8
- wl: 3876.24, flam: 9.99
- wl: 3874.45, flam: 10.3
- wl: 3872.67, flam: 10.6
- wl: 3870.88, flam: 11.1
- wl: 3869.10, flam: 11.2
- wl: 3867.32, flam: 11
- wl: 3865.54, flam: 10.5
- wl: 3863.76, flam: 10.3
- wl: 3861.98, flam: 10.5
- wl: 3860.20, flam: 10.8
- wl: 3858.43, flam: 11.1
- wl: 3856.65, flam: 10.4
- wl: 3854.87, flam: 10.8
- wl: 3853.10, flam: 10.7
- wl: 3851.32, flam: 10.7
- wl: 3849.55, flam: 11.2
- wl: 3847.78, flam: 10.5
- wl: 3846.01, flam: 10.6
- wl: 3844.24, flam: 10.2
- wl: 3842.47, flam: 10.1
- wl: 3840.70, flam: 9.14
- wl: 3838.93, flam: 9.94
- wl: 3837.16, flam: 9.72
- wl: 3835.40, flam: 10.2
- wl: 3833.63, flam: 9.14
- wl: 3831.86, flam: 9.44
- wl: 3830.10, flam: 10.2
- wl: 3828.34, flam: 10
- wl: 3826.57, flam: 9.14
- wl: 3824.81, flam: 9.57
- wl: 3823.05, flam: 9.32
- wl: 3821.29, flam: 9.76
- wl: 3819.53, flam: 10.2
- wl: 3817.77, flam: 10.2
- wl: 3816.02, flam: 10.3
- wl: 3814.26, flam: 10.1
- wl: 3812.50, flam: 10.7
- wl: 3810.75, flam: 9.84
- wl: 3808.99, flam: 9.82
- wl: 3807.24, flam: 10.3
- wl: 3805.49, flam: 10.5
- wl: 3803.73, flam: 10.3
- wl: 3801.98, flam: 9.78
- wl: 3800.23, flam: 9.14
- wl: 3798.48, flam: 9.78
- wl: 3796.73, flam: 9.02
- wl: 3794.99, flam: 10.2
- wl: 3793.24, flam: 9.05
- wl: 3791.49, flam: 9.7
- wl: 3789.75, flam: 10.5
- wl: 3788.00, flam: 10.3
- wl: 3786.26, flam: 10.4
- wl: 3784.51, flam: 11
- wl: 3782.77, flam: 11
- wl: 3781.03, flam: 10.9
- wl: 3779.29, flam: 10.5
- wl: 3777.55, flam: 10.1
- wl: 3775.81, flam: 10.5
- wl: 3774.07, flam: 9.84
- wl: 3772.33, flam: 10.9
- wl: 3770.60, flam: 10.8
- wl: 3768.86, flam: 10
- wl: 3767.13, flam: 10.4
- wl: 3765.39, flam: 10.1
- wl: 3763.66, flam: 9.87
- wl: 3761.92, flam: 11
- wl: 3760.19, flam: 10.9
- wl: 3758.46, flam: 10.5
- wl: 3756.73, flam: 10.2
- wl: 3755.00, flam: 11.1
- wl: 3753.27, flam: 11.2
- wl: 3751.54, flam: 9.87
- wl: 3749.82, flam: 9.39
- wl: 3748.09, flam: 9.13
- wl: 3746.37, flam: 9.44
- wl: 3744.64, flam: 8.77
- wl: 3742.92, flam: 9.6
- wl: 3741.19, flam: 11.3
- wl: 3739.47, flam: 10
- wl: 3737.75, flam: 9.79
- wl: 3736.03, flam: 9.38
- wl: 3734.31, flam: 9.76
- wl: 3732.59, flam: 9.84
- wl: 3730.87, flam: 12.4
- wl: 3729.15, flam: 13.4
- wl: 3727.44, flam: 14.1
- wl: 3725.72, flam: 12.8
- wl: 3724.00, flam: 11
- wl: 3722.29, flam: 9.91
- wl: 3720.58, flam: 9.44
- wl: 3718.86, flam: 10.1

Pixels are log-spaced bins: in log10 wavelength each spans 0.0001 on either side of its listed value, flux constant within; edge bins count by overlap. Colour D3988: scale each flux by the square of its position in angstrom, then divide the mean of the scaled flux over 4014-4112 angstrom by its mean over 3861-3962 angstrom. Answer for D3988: 1.15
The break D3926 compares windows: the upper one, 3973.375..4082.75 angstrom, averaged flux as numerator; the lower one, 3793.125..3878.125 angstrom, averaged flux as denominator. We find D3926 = 1.0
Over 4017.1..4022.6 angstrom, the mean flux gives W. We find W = 10.7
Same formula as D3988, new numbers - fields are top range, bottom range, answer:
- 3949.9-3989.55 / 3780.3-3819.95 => 1.08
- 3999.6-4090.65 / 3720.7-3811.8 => 1.18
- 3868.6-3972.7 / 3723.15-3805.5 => 1.04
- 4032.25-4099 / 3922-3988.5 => 1.16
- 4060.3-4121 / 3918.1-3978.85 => 1.22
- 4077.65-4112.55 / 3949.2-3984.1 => 1.18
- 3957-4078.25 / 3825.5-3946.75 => 1.10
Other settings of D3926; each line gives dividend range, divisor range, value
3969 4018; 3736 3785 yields 1.01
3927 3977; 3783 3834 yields 0.97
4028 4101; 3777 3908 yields 1.05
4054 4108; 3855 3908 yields 1.04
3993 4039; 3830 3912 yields 1.02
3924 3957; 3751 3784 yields 0.92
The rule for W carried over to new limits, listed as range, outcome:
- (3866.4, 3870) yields 11.1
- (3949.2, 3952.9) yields 10.6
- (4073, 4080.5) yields 10.9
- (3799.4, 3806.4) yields 9.93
